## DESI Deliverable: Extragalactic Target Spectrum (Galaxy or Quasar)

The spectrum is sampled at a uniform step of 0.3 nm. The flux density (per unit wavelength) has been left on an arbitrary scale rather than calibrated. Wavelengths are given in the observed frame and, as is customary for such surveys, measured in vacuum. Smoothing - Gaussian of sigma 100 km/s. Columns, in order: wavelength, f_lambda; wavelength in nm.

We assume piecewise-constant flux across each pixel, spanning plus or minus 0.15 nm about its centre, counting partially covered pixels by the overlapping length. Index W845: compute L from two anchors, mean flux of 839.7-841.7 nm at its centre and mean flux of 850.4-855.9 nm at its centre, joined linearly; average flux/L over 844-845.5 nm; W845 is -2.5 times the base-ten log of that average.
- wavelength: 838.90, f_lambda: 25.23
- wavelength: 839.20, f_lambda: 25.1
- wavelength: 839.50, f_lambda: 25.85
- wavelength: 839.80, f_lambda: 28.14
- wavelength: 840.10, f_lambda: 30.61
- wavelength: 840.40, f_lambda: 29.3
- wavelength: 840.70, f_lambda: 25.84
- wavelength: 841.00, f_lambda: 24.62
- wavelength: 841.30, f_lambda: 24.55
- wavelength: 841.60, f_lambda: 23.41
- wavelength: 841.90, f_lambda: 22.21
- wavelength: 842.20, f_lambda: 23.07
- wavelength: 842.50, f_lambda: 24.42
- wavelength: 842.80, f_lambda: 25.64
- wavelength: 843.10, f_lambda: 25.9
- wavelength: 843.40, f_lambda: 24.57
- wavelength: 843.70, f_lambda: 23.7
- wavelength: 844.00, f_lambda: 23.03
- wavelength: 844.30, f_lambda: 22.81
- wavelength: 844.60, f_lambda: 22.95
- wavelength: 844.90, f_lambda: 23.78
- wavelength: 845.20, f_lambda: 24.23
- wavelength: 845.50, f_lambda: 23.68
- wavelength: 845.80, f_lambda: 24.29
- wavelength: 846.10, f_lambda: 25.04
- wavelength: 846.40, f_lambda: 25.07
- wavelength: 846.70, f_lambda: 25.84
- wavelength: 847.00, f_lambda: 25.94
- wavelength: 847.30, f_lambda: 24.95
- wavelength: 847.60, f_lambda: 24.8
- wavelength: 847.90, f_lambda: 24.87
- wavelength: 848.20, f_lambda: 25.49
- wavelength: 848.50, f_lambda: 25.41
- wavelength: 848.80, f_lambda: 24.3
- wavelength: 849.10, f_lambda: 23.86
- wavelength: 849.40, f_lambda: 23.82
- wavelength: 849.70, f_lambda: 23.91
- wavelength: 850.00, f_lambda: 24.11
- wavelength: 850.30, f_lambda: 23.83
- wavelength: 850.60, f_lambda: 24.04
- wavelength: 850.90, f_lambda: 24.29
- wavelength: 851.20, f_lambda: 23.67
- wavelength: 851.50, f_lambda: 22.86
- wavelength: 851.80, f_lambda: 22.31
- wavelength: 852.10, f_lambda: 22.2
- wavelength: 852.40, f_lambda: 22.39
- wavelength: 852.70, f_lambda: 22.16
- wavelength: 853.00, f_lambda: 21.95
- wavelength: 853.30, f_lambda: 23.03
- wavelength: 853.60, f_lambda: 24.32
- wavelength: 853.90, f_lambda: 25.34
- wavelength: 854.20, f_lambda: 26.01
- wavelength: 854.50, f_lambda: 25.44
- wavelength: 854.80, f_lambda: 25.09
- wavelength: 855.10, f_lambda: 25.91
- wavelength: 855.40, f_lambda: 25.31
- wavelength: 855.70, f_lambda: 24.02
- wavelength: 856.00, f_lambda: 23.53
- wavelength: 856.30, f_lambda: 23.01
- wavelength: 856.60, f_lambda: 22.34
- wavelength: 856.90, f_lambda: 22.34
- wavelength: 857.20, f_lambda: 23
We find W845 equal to 0.104 mag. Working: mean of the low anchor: 26.7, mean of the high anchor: 23.9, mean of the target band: 23.4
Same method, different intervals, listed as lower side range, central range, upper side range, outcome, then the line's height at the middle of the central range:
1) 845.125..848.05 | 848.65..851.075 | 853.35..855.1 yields 0.044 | 25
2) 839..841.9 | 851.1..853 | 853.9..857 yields 0.104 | 24.8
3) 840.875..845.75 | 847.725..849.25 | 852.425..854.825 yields -0.036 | 24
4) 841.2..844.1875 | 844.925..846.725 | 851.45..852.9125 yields -0.049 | 23.5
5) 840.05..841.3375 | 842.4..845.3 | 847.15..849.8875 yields 0.082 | 26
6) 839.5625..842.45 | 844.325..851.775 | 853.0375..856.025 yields 0.039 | 25.2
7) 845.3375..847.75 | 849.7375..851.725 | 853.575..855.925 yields 0.058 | 25.1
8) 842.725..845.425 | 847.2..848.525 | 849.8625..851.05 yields -0.046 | 24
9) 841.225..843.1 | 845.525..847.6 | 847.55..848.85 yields -0.013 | 24.8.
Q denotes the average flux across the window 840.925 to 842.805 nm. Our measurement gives 23.8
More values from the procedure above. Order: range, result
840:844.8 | 24.7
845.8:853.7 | 24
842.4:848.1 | 24.5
